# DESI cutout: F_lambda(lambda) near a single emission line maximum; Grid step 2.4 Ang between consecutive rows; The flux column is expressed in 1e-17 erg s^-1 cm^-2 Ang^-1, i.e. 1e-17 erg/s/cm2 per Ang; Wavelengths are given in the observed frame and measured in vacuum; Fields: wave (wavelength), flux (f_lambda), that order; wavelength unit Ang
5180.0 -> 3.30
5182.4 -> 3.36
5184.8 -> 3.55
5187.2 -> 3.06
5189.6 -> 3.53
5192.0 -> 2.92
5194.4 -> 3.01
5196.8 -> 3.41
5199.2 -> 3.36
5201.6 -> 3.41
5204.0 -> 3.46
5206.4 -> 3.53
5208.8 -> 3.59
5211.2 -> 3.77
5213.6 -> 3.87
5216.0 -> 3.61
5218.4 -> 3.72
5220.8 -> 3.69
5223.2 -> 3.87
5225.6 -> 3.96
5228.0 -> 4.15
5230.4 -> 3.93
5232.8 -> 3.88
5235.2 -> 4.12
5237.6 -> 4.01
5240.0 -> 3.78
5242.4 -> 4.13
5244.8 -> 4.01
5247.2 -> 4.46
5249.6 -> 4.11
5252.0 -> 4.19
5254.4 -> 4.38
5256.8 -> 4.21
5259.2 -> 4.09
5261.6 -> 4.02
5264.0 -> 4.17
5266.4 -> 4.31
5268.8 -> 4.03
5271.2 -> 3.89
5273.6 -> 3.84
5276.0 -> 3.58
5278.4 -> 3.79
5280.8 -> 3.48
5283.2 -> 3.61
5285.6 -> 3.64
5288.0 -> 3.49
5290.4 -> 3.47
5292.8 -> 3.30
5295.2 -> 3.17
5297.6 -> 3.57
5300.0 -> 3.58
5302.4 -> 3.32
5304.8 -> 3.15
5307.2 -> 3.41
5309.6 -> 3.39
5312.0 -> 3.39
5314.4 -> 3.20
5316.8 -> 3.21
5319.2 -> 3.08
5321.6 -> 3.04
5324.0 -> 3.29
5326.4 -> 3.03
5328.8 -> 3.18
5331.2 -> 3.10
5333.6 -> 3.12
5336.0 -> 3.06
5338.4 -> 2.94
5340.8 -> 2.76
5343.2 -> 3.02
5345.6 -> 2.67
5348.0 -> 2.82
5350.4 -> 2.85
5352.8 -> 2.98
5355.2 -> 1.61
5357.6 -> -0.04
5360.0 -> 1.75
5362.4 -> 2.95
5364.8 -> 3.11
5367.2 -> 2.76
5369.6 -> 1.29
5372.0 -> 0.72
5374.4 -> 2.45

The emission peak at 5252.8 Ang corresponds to C III]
